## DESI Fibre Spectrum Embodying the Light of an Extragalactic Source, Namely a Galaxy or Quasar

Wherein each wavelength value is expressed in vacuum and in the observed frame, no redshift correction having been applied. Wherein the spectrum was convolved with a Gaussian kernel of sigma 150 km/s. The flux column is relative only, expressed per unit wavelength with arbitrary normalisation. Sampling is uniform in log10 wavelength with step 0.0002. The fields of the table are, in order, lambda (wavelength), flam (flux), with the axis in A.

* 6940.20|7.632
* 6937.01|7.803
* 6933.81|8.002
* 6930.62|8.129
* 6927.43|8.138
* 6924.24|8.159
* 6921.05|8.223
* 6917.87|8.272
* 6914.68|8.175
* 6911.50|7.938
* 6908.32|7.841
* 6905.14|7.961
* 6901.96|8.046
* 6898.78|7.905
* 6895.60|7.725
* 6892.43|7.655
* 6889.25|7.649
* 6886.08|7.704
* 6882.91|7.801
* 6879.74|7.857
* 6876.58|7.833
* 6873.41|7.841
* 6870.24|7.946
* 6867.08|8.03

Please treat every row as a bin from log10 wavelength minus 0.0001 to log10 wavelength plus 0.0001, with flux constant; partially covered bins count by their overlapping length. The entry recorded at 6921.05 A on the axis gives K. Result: 8.223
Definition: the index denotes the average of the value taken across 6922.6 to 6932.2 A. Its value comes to 8.14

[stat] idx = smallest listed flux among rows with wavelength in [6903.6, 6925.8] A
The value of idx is 7.841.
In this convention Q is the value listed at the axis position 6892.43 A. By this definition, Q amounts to 7.655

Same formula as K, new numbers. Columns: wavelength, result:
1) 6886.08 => 7.704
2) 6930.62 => 8.129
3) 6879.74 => 7.857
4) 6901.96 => 8.046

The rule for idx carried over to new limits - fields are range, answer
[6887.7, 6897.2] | 7.649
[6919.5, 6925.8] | 8.159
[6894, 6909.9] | 7.725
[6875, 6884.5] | 7.801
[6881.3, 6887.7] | 7.704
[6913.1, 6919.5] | 8.175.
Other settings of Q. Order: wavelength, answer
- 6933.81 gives 8.002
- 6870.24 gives 7.946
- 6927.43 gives 8.138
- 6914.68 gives 8.175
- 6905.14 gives 7.961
